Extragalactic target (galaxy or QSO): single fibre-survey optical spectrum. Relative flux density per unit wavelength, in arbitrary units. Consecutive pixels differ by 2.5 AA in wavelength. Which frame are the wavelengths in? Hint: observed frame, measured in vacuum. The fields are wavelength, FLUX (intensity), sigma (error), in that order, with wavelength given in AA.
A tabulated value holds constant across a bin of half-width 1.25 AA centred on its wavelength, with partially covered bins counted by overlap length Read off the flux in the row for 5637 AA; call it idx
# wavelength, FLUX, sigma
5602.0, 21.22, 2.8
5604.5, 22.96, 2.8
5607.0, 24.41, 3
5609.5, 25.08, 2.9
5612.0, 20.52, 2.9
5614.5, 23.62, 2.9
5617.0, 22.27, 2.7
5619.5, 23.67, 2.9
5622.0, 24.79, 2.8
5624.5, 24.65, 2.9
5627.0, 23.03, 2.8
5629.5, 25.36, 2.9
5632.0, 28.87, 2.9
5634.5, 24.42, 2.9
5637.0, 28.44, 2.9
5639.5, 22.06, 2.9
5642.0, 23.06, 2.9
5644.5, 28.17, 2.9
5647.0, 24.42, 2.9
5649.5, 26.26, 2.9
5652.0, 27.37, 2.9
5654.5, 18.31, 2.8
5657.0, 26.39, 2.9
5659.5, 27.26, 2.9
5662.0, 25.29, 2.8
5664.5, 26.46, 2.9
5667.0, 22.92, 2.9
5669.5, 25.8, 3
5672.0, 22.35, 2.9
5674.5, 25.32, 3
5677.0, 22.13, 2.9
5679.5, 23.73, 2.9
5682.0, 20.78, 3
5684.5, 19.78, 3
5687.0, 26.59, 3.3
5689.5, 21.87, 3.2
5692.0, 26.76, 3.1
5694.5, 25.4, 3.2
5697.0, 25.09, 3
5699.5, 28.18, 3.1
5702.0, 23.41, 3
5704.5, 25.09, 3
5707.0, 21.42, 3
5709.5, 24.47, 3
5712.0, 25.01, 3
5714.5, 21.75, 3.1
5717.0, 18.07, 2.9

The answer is 28.44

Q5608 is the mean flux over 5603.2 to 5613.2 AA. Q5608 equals 23.2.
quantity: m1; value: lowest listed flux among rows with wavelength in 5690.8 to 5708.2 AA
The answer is 21.42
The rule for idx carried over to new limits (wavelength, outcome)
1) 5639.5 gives 22.06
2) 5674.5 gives 25.32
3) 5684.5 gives 19.78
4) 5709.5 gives 24.47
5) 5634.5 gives 24.42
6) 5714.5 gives 21.75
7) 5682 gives 20.78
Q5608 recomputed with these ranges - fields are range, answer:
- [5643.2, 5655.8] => 24.9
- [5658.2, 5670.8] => 25.5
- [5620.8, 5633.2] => 25.3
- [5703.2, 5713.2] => 24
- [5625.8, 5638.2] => 26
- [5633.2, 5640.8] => 25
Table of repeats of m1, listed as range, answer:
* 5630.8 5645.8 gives 22.06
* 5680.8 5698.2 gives 19.78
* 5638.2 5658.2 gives 18.31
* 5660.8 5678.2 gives 22.13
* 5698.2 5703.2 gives 23.41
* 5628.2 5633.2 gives 25.36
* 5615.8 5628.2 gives 22.27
